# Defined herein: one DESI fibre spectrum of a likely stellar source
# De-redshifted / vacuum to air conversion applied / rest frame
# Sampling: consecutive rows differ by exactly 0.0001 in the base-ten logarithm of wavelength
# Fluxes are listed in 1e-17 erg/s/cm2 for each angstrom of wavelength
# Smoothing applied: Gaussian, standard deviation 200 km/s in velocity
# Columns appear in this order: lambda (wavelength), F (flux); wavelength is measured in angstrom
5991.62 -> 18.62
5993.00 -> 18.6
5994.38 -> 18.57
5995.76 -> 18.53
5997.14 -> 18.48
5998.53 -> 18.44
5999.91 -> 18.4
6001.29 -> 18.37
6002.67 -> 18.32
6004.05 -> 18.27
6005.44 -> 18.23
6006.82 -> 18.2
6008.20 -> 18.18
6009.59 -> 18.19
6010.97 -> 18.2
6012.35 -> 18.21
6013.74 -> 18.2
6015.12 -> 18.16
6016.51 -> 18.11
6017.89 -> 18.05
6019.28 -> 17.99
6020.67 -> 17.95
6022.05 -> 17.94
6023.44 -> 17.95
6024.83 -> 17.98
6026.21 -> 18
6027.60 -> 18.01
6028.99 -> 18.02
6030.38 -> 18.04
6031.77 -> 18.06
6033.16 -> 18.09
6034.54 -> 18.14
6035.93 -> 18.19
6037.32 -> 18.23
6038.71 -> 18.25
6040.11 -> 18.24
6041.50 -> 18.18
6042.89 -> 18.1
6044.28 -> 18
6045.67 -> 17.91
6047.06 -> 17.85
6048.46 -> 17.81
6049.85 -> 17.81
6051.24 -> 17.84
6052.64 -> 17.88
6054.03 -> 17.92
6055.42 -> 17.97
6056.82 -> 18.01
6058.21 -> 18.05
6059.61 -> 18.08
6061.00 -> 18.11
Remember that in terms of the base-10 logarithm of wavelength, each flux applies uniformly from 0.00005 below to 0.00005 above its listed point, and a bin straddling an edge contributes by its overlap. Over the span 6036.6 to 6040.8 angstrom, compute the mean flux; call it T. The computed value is 18.2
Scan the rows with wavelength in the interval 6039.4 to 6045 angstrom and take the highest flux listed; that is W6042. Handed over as 18.24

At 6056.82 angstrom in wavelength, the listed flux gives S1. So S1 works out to 18.01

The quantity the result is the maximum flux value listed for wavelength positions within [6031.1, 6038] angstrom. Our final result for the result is 18.23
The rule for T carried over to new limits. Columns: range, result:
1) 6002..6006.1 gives 18.3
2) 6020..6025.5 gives 18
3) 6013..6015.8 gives 18.2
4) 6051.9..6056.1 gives 17.9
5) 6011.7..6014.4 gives 18.2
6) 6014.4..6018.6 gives 18.1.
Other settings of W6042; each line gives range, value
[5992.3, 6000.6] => 18.6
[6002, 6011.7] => 18.32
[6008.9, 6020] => 18.21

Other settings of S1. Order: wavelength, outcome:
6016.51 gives 18.11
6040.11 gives 18.24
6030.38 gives 18.04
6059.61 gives 18.08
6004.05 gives 18.27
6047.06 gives 17.85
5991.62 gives 18.62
